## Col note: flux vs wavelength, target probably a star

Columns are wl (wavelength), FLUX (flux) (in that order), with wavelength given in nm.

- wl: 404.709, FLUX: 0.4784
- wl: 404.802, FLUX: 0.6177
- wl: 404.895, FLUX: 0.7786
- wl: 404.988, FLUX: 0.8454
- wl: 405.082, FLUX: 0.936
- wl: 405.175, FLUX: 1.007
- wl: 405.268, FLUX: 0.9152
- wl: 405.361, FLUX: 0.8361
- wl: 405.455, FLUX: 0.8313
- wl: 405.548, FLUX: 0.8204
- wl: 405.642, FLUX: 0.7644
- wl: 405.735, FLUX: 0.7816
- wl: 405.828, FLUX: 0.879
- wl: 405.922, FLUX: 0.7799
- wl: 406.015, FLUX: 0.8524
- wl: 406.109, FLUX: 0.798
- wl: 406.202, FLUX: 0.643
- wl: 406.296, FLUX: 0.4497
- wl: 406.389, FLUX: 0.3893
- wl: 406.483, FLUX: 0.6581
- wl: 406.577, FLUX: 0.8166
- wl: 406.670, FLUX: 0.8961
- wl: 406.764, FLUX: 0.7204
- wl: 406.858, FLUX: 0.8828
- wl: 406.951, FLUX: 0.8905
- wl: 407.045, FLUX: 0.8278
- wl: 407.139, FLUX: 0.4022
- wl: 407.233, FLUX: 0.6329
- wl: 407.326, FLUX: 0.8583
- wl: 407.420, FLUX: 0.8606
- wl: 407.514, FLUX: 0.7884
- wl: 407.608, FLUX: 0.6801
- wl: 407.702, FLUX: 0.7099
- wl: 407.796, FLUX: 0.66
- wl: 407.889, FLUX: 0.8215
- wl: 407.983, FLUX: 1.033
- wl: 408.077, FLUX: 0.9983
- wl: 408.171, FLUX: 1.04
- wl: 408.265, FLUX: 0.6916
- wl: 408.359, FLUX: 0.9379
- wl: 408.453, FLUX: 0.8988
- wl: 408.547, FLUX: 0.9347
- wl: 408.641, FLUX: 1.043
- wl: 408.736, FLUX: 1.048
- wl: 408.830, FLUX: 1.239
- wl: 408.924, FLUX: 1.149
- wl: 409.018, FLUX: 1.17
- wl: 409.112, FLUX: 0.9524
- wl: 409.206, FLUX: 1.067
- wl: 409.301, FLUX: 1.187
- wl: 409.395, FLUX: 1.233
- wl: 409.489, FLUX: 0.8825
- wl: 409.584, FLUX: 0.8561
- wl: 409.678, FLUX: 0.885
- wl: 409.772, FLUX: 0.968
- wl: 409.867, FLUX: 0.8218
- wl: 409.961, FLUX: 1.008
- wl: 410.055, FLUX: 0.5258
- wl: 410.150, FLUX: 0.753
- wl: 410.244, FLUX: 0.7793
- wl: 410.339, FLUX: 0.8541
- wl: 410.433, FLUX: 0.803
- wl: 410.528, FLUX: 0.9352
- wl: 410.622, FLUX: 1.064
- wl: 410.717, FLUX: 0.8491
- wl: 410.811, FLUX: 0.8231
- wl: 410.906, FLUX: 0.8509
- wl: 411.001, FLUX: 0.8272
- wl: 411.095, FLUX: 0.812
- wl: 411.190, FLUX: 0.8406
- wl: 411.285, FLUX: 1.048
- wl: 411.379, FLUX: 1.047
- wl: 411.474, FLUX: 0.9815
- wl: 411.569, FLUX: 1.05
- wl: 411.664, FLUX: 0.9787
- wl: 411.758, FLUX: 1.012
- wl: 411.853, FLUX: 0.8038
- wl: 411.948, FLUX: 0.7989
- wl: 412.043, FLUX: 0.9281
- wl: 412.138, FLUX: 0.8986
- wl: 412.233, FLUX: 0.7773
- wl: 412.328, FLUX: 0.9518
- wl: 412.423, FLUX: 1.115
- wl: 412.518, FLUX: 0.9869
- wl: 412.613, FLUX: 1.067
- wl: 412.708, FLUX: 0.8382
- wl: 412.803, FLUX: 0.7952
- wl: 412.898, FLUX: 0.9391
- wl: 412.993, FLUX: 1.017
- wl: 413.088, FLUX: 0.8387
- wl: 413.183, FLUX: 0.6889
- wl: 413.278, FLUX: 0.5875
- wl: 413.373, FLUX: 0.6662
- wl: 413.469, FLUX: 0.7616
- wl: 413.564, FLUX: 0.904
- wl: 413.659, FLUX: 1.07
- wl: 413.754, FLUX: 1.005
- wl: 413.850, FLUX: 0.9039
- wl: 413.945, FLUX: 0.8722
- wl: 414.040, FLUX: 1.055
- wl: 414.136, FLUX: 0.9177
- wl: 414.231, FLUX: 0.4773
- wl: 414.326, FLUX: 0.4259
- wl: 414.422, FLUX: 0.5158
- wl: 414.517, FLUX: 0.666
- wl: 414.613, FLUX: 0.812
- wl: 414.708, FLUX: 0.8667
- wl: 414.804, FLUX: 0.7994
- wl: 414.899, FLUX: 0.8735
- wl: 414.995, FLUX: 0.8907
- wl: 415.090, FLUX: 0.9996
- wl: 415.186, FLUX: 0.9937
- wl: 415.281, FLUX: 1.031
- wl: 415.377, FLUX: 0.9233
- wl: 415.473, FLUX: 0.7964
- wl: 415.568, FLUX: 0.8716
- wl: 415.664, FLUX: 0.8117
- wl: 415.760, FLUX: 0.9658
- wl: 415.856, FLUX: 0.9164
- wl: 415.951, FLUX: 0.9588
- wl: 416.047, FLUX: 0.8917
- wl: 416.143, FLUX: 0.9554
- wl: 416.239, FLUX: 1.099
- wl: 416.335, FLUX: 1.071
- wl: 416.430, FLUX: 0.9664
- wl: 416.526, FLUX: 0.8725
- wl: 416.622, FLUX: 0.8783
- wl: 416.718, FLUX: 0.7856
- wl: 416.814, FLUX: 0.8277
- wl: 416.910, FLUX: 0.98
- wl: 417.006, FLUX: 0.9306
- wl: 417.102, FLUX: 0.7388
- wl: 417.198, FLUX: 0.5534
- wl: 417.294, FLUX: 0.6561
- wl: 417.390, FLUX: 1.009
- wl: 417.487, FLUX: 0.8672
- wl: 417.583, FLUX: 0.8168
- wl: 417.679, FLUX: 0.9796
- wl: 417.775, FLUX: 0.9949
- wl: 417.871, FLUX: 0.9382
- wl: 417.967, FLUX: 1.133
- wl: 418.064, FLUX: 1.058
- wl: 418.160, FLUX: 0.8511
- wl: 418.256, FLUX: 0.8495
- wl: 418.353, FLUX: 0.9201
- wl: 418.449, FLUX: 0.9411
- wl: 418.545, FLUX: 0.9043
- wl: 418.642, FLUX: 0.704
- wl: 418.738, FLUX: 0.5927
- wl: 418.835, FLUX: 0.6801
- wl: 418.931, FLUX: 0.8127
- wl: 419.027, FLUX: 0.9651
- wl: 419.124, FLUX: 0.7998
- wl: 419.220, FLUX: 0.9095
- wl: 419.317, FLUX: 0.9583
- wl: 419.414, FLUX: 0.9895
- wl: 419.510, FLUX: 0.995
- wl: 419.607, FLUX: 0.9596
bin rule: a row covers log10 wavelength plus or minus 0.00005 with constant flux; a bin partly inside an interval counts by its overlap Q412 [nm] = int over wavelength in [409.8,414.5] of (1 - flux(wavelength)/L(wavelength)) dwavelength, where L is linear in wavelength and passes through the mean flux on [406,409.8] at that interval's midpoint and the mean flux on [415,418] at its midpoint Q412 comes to 0.13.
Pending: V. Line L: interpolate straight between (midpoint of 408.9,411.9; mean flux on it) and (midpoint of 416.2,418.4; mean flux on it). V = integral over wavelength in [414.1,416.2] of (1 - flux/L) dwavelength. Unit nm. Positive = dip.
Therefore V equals 0.17 nm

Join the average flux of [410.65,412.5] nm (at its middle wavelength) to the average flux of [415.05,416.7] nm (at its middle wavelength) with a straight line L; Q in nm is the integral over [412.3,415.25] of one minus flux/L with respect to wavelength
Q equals 0.252 nm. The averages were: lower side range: 0.918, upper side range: 0.938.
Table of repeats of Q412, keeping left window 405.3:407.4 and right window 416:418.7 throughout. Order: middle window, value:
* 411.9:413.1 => -0.13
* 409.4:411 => -0.12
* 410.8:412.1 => -0.16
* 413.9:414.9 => 0.13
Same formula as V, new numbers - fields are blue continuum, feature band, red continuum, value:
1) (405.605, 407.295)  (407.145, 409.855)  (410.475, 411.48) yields -0.378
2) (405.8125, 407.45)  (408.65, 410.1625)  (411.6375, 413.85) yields -0.359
